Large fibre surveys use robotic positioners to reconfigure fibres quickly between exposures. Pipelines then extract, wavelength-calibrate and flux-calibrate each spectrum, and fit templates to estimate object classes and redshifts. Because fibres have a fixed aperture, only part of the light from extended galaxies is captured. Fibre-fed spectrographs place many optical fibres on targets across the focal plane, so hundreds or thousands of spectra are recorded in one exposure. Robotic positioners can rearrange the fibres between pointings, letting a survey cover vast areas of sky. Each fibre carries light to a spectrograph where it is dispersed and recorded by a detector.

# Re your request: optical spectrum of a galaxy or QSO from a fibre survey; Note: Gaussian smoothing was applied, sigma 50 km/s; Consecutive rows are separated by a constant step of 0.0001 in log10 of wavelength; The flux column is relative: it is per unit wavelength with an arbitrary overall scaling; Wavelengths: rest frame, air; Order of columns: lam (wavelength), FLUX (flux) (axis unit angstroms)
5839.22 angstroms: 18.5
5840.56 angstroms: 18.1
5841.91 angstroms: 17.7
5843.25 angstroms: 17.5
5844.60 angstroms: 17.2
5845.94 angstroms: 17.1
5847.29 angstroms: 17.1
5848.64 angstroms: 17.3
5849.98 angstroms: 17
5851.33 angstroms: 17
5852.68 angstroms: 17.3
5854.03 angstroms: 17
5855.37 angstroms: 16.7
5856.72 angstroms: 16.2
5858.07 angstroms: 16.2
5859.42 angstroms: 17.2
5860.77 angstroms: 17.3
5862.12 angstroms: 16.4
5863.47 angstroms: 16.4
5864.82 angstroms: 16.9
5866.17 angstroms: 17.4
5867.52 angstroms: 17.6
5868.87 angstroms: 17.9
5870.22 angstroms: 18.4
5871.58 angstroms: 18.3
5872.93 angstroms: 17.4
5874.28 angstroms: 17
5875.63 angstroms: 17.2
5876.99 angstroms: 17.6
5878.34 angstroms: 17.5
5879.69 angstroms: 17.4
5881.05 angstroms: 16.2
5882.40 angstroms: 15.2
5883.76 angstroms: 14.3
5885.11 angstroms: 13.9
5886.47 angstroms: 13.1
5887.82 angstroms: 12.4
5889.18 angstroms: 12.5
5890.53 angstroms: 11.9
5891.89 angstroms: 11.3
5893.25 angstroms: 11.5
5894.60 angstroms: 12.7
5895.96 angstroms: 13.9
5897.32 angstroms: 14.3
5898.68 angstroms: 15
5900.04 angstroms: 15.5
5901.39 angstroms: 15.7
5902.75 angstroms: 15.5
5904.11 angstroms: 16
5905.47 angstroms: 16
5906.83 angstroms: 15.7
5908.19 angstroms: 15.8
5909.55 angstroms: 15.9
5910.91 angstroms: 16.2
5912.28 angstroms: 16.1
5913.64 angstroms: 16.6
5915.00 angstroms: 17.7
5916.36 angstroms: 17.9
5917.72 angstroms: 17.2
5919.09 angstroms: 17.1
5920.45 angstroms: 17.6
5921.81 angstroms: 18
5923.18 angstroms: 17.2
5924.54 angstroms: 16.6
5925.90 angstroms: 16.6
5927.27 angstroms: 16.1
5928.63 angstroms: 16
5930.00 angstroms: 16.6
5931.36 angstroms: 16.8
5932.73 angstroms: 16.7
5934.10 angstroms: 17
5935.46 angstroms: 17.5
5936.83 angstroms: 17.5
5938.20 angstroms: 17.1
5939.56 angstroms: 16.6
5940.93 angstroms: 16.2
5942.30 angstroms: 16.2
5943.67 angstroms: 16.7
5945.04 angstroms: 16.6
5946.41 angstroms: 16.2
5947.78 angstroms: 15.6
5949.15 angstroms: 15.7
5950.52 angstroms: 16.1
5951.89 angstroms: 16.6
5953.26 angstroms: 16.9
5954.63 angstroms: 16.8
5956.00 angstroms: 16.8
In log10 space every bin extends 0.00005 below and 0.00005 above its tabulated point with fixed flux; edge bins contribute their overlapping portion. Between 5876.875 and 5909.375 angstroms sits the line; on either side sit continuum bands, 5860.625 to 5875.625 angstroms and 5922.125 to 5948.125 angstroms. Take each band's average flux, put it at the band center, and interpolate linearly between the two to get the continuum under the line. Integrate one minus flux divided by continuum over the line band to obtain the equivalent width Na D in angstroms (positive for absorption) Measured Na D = 4.8 angstroms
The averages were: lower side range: 17.4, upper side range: 16.6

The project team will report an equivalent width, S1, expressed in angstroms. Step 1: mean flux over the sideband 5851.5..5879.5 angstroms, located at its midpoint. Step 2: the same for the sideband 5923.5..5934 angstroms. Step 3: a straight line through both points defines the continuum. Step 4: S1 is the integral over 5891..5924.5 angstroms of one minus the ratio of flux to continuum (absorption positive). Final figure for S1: 2.1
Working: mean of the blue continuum 17.2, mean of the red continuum 16.5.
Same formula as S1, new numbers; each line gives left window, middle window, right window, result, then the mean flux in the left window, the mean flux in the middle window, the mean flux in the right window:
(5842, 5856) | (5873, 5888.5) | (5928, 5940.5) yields 1.2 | 17.2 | 15.7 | 16.9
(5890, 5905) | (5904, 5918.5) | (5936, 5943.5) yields -1.6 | 14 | 16.5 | 16.7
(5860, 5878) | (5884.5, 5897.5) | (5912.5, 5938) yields 3.4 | 17.4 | 12.7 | 17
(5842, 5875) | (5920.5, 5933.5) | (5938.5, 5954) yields -0.2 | 17.2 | 16.8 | 16.3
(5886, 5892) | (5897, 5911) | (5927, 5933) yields -1.8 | 12.3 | 15.6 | 16.5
